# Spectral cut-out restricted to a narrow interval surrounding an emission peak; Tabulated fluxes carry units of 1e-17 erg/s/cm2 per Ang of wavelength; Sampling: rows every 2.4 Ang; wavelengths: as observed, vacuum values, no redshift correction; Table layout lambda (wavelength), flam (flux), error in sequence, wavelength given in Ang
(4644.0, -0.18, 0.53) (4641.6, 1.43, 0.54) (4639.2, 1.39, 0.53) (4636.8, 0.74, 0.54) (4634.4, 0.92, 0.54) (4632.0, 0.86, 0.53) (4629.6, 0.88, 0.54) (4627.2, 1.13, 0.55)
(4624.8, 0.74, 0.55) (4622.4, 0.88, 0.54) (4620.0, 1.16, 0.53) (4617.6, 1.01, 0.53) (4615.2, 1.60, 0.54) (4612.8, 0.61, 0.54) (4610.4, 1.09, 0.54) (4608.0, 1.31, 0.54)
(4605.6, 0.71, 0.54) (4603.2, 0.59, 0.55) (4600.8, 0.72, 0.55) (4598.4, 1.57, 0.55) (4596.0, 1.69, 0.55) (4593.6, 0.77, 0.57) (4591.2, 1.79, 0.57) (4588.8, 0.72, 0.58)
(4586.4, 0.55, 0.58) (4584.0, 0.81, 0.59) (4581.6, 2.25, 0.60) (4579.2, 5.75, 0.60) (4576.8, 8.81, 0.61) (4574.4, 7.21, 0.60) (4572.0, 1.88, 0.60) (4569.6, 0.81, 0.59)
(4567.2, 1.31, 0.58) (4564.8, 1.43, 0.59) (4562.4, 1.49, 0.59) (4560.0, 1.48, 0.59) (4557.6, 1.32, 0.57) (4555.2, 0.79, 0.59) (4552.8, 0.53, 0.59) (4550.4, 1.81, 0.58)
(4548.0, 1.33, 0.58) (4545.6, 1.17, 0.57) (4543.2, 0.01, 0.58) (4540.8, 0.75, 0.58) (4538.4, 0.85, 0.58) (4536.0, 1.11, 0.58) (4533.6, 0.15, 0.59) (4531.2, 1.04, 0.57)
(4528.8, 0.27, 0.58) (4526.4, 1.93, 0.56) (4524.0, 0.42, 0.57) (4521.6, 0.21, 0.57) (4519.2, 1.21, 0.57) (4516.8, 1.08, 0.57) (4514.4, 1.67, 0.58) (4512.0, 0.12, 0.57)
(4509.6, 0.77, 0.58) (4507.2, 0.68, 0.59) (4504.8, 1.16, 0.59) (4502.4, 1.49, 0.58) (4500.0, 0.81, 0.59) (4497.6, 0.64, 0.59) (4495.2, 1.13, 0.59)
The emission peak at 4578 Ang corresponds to [O II] 3727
